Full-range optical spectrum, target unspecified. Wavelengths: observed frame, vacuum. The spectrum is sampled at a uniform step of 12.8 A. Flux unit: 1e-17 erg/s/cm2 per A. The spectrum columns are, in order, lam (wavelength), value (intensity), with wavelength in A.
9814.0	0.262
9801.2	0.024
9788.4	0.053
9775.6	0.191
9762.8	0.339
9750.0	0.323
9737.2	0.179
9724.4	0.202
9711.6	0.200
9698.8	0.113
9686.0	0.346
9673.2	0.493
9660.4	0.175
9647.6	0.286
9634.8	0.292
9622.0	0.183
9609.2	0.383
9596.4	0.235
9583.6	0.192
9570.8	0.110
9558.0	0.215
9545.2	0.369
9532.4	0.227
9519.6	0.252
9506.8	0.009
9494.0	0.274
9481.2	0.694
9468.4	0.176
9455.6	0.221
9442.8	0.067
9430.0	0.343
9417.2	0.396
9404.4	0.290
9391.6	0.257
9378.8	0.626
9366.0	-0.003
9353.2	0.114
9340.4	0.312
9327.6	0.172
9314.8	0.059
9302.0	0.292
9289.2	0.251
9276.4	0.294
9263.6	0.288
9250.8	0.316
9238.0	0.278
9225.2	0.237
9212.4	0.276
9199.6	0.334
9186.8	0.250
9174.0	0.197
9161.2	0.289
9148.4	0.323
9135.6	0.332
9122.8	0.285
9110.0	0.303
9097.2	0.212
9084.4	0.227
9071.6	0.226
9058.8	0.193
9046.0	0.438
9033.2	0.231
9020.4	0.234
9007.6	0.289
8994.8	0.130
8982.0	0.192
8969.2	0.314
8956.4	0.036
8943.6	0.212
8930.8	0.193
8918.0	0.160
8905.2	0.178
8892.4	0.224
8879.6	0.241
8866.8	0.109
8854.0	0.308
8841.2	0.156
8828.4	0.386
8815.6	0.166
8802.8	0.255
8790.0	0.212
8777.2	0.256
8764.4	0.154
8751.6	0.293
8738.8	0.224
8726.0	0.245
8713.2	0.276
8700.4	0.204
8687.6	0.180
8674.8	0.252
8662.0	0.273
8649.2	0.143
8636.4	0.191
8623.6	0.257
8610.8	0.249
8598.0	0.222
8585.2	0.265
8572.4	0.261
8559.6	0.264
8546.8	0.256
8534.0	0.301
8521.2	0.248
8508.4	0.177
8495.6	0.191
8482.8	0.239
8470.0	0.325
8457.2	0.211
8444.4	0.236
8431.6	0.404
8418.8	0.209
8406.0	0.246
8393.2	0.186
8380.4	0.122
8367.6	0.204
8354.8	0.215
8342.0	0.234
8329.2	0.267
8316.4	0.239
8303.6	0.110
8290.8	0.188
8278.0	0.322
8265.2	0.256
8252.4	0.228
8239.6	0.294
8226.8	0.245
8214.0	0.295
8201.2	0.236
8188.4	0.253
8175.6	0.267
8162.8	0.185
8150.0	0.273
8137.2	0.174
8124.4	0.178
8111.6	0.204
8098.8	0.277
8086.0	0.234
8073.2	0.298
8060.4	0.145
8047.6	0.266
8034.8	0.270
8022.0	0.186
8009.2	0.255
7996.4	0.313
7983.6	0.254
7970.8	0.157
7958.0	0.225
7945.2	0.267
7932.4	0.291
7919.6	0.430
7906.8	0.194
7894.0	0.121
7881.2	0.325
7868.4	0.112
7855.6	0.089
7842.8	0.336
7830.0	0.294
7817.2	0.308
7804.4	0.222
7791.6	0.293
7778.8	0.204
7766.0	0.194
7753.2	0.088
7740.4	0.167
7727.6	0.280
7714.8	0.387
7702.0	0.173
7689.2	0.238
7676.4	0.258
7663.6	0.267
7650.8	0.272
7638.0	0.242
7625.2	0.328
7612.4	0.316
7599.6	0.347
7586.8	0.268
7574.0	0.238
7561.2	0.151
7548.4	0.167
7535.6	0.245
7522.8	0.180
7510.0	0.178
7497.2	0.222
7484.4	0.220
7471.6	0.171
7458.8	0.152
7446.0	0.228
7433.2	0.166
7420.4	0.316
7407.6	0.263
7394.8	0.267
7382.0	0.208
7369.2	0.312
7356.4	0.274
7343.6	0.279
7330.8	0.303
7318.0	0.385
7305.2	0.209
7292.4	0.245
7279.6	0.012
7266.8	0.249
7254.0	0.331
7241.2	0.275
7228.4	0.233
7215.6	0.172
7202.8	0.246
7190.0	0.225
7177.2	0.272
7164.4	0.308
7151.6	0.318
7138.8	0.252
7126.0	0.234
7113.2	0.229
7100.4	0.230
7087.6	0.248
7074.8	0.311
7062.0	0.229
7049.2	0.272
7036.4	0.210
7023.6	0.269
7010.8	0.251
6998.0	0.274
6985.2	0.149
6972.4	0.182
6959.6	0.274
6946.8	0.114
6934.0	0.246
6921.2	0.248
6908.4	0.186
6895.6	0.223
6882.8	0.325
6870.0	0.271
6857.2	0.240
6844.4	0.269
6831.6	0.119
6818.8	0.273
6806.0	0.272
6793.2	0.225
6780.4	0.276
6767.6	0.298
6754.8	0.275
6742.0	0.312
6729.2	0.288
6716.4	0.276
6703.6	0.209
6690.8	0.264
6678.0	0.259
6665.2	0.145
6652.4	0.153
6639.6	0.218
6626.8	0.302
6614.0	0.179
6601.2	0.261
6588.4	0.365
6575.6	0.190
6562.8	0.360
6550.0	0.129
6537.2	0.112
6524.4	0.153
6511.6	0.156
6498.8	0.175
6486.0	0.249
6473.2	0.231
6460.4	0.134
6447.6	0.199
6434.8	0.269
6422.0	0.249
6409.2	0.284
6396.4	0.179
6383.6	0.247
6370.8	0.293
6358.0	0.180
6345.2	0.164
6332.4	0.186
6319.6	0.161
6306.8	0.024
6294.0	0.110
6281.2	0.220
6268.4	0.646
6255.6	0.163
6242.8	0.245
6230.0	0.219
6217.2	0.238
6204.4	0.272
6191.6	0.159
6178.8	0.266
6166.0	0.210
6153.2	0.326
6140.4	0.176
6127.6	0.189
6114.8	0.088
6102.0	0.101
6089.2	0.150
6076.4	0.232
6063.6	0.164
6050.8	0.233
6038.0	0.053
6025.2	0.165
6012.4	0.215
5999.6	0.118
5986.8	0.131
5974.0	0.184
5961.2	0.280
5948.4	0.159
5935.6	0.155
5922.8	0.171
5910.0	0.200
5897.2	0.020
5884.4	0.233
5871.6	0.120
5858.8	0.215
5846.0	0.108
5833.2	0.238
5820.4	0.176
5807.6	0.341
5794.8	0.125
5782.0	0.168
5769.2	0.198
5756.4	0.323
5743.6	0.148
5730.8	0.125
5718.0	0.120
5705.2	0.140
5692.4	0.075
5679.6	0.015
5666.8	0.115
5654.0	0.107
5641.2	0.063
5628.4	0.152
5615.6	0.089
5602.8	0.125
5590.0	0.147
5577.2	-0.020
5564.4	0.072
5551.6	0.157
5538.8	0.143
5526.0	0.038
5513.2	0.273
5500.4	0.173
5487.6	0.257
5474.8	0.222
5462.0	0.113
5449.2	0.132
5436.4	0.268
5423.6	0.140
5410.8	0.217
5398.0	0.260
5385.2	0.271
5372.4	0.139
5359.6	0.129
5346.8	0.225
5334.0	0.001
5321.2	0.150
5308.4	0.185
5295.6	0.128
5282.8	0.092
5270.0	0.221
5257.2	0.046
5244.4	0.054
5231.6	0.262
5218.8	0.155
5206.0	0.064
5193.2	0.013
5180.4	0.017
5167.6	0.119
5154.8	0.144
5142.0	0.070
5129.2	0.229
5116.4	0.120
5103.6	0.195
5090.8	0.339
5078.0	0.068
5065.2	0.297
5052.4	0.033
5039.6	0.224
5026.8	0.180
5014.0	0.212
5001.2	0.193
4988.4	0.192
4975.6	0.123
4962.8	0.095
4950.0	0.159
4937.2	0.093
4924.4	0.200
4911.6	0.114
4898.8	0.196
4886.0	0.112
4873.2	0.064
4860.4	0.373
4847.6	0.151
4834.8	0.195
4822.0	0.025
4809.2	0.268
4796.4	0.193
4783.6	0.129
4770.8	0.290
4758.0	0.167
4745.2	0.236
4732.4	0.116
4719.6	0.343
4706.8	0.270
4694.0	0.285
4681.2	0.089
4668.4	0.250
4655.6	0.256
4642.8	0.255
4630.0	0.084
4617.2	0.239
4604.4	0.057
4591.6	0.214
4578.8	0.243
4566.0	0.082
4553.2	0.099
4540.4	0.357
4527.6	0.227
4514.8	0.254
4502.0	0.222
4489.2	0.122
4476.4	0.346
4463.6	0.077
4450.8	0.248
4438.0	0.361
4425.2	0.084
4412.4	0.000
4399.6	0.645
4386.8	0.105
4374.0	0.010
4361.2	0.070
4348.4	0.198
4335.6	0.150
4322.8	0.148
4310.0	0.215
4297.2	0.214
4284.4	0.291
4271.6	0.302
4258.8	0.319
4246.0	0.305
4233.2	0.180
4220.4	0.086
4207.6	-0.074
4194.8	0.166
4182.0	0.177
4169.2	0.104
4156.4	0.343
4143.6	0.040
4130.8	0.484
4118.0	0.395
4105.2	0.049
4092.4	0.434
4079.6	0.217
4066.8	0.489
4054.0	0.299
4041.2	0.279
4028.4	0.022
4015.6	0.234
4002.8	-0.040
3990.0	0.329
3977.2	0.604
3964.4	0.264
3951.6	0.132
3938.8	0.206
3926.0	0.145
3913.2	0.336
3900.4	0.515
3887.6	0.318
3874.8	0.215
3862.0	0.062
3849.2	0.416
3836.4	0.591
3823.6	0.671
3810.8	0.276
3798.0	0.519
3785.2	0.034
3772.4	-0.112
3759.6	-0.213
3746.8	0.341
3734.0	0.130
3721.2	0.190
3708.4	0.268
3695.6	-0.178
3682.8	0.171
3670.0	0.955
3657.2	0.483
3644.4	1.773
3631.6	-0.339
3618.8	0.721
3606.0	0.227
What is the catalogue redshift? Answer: 0.682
